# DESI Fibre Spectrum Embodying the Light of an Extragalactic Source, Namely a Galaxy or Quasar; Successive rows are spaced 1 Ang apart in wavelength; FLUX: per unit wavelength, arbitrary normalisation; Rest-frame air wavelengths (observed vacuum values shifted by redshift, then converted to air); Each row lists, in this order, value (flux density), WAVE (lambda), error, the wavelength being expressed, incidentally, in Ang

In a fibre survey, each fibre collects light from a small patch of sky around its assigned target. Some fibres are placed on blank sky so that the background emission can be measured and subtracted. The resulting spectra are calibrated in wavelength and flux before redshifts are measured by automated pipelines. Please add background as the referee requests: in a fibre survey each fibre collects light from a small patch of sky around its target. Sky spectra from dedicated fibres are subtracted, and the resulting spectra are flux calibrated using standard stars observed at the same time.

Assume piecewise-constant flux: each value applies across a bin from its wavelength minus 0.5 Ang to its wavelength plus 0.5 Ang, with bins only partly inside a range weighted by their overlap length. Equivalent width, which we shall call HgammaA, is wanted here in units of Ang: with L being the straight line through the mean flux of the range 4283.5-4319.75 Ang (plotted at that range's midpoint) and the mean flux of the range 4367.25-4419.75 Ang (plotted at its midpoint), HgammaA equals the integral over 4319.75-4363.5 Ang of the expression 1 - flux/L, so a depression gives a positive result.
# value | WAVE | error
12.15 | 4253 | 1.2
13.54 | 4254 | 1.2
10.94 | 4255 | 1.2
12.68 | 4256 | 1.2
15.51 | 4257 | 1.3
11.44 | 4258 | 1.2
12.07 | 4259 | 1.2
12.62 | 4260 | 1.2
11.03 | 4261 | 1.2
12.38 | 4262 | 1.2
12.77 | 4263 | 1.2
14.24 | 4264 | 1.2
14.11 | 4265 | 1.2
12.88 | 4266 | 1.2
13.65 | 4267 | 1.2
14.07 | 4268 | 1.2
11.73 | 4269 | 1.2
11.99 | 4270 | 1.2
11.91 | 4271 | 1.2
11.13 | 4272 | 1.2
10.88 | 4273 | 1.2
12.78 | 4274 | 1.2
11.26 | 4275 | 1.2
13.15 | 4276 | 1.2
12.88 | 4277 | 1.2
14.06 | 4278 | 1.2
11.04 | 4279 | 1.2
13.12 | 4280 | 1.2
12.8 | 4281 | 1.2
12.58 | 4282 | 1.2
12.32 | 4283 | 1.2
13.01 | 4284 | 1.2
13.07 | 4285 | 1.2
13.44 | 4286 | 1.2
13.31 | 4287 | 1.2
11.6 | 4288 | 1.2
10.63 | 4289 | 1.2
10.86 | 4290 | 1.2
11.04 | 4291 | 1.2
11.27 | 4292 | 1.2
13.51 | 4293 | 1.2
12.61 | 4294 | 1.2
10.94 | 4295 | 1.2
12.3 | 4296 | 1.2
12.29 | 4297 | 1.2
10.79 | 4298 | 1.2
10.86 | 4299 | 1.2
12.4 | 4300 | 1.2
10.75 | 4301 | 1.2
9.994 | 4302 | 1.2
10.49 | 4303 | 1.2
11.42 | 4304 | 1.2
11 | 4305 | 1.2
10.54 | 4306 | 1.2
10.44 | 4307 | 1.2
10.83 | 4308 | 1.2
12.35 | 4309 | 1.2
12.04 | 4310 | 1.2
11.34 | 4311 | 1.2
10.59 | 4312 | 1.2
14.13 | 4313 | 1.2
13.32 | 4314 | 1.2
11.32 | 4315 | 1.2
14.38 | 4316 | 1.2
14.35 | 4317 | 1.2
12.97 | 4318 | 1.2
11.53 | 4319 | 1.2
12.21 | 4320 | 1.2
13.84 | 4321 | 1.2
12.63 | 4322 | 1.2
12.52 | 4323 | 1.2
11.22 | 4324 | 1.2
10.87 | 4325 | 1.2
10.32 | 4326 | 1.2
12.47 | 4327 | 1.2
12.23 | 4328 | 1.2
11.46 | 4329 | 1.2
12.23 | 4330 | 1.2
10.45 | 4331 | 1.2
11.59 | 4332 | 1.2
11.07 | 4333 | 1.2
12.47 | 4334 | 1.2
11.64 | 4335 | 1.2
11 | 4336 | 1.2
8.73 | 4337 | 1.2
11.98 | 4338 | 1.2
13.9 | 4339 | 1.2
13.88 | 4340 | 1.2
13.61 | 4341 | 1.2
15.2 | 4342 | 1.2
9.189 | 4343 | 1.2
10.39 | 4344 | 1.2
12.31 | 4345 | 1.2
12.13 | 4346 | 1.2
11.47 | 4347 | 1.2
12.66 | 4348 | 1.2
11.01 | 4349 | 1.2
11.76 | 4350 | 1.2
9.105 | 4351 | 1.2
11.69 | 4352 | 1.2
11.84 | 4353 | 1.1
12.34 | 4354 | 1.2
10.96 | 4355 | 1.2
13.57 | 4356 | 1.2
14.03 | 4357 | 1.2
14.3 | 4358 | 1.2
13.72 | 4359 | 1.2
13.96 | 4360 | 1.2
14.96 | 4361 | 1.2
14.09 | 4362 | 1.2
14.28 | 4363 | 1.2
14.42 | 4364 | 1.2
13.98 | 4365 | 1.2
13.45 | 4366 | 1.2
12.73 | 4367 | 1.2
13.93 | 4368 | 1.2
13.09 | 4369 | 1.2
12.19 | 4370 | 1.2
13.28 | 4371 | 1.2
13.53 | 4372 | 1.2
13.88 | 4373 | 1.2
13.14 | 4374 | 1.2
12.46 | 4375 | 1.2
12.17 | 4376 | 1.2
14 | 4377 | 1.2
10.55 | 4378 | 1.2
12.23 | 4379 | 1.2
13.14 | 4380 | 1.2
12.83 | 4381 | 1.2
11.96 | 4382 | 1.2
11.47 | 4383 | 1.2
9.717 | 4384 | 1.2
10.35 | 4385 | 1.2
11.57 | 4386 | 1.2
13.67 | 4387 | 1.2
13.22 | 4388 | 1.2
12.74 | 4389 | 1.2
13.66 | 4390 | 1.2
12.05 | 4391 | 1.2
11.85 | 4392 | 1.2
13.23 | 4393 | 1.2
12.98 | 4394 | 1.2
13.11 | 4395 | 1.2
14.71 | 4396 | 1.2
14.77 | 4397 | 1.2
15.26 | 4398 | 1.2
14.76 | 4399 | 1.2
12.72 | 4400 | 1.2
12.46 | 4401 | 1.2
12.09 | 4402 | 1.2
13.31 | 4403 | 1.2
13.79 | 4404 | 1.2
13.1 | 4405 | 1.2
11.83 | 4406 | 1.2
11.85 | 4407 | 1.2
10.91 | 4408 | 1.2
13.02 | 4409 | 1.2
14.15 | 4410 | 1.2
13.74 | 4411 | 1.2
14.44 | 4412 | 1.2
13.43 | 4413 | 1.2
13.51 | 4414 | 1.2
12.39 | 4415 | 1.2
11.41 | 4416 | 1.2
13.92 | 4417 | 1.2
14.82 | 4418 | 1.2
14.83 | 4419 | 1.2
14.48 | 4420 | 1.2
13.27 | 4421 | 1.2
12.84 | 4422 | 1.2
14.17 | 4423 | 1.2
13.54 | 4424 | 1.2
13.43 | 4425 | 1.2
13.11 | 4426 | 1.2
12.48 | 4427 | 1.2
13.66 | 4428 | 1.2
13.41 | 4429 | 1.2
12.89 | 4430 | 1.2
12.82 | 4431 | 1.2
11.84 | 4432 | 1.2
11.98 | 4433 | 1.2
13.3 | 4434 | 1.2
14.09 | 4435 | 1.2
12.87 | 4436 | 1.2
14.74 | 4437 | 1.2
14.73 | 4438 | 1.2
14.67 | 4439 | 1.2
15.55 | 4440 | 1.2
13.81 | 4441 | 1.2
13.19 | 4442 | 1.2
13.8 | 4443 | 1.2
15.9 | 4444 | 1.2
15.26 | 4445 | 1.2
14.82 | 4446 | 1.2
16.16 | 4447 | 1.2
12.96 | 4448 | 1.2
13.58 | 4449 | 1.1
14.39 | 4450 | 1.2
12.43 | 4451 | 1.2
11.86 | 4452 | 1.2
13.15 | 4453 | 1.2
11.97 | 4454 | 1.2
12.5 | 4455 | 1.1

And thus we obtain 0.5 Ang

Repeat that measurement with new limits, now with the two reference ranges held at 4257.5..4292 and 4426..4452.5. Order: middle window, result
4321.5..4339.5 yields 1.74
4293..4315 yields 1.90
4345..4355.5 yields 1.19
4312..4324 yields -0.09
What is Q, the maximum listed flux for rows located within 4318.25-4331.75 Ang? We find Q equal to 13.84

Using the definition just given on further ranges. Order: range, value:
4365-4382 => 14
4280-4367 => 15.2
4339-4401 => 15.26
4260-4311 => 14.24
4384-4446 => 15.9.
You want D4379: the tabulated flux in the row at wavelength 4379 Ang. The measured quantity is 12.23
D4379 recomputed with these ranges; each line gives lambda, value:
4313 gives 14.13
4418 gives 14.82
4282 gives 12.58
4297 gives 12.29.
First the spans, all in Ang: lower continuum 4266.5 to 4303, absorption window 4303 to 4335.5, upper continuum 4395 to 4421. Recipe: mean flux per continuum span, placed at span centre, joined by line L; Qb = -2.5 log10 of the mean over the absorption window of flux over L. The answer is 0.05 mag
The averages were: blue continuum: 12.1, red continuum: 13.4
